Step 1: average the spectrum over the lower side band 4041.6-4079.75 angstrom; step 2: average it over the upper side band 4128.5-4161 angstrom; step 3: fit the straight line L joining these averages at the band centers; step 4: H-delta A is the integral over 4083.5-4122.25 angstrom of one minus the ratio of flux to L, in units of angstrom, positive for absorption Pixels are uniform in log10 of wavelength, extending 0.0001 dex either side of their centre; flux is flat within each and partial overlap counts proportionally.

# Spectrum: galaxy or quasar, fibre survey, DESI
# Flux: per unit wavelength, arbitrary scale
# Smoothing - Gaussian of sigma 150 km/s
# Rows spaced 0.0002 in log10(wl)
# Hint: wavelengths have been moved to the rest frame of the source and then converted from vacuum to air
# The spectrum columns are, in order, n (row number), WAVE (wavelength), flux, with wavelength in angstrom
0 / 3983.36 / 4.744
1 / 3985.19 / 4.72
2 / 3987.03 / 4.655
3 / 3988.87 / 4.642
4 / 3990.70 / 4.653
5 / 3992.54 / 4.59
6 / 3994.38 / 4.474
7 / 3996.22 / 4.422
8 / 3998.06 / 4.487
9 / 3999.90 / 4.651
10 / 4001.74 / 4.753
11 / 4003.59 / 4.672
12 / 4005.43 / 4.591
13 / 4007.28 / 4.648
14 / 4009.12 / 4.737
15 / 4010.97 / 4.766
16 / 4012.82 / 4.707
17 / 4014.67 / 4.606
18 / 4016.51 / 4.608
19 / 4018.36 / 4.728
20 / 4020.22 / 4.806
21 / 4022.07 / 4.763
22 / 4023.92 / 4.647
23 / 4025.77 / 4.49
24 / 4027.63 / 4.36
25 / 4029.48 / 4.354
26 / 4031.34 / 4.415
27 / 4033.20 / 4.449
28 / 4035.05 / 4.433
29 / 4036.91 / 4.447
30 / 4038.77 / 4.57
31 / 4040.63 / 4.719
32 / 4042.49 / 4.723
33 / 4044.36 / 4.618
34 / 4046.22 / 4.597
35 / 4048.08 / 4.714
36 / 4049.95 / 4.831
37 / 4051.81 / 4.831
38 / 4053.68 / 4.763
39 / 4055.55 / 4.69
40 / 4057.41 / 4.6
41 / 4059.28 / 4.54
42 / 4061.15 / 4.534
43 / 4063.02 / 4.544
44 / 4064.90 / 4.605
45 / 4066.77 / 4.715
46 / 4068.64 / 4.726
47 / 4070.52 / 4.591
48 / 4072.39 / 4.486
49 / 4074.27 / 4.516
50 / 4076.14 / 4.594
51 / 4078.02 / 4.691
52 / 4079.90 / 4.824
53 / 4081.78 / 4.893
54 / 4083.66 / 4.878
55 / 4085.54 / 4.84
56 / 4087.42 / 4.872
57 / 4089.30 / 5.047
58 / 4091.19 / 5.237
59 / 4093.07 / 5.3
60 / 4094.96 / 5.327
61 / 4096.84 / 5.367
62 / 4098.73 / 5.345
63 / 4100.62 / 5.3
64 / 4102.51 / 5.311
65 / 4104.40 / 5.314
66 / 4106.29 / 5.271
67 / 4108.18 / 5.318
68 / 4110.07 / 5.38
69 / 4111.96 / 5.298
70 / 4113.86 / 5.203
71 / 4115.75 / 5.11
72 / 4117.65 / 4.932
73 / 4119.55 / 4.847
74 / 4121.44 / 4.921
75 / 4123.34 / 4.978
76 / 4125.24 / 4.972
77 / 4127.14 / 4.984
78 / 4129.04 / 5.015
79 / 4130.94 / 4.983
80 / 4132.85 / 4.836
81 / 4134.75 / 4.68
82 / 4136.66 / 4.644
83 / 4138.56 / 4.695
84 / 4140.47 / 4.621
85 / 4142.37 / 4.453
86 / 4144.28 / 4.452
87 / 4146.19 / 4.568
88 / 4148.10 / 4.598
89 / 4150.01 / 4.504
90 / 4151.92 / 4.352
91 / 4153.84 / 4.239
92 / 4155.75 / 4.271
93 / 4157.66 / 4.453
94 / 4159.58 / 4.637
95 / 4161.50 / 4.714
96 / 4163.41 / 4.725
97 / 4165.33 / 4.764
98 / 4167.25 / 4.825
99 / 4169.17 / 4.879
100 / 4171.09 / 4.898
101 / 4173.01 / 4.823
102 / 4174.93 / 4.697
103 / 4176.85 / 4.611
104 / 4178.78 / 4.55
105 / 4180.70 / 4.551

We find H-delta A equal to -4.6 angstrom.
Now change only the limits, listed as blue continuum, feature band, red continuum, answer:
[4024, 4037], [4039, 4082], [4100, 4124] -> 0.37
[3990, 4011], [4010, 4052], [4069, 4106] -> 1.16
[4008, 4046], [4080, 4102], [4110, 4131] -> -0.98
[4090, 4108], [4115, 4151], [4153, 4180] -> 1.45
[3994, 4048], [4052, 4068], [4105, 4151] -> 0.23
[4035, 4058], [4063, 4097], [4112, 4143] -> -0.60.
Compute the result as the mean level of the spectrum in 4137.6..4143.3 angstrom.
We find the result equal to 4.6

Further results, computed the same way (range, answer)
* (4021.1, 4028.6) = 4.57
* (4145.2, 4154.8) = 4.45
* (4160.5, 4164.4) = 4.72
